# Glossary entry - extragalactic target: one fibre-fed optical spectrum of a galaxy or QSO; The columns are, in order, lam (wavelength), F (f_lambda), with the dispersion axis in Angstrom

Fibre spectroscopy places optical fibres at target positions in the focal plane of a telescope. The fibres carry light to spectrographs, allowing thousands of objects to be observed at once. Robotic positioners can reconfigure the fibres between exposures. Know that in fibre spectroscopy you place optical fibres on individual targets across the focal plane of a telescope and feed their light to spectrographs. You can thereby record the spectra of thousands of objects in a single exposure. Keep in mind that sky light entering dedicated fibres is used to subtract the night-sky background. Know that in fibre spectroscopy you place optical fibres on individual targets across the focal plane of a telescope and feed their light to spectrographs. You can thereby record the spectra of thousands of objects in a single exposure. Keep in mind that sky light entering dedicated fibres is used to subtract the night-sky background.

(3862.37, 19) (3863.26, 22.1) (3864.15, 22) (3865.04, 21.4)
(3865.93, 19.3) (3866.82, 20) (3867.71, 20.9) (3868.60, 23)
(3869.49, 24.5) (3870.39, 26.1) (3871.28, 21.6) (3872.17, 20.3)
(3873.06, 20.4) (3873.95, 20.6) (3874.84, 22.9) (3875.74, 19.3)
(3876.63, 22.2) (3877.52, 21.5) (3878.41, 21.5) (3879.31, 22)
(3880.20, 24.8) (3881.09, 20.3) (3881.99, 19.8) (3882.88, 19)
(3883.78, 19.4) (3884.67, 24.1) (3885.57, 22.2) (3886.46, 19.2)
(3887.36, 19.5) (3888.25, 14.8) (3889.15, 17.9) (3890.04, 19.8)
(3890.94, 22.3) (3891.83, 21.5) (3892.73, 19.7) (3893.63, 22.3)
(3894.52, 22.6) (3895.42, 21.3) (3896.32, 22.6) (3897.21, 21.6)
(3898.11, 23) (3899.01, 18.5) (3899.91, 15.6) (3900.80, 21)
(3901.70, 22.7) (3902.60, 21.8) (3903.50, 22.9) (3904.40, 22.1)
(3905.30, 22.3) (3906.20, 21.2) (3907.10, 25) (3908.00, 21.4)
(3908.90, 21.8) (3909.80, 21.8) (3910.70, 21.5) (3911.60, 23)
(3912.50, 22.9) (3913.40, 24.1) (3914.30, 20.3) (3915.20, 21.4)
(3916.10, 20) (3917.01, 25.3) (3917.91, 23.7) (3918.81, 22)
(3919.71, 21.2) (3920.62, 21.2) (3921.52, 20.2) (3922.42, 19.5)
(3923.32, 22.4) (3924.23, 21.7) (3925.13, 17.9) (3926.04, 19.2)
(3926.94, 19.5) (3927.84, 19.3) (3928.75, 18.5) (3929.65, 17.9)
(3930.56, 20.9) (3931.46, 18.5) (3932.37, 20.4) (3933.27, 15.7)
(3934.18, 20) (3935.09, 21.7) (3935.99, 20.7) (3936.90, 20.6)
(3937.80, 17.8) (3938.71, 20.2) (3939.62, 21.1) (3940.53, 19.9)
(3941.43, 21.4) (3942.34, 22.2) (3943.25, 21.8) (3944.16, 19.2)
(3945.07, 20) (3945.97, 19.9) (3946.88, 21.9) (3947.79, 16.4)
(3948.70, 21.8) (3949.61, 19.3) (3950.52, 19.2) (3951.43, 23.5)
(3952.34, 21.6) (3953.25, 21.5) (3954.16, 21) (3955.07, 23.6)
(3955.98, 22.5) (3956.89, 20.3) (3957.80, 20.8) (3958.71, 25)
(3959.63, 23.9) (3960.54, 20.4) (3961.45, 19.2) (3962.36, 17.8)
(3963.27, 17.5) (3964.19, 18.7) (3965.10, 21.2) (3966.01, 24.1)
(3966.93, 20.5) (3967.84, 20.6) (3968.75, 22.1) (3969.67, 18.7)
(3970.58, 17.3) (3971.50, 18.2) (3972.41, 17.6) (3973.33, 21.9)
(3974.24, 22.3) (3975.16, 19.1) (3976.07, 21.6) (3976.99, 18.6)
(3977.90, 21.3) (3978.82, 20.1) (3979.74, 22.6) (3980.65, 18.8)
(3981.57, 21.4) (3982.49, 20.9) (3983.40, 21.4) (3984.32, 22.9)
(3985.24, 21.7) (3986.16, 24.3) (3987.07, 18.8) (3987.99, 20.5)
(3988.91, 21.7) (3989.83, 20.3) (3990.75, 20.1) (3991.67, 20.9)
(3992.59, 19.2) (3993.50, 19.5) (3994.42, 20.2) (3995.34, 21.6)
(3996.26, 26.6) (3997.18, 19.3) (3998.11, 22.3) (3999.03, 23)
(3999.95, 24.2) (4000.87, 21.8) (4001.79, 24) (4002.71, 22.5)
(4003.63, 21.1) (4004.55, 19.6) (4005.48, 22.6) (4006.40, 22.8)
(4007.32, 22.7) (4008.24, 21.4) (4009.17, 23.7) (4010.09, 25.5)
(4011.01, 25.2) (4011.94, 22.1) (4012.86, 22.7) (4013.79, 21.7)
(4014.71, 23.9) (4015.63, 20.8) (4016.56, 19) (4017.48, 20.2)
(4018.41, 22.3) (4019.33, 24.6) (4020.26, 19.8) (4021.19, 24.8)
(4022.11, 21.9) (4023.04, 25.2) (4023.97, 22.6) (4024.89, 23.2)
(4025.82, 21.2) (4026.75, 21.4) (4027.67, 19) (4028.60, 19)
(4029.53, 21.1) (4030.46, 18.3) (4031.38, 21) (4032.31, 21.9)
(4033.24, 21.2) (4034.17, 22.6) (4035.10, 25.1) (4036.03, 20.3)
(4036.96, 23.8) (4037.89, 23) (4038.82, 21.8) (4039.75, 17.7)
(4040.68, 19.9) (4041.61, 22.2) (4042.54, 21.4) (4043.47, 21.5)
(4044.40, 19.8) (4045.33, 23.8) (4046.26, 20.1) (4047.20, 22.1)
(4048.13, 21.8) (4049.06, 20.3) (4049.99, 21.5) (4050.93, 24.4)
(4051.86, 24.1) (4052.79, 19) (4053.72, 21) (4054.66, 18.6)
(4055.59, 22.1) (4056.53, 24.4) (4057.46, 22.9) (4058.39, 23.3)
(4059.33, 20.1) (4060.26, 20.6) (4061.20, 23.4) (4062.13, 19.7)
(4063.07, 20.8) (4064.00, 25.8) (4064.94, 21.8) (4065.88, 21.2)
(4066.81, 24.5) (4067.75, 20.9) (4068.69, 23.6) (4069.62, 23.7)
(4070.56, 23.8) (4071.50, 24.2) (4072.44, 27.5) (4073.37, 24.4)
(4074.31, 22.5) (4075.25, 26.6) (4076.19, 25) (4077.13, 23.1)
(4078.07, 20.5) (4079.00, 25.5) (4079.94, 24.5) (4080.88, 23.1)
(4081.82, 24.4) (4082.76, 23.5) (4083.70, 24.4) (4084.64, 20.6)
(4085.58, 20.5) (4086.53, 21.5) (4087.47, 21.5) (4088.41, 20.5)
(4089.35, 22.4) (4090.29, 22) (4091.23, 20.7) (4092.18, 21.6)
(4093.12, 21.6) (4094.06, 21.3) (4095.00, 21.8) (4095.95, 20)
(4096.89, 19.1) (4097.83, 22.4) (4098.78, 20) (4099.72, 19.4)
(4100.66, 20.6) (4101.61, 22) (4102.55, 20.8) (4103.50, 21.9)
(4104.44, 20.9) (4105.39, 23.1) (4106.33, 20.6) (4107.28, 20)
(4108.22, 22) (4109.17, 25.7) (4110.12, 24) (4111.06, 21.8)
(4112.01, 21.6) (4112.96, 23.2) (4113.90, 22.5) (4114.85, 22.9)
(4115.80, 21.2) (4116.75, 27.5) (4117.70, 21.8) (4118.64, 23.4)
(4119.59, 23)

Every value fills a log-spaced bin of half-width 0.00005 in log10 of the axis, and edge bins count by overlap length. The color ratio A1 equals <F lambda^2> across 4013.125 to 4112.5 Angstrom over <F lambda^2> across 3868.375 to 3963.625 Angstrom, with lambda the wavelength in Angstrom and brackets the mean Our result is 1.1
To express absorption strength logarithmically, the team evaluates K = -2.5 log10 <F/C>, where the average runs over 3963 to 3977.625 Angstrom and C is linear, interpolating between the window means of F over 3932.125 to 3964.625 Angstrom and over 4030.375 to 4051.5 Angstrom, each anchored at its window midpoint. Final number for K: 0.04 mag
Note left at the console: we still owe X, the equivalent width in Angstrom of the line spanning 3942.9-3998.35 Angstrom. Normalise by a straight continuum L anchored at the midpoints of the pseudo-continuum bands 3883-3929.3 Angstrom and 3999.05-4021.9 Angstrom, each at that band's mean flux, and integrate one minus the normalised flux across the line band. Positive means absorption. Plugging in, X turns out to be 2.98 Angstrom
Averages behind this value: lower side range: 21.1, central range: 20.8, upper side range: 22.5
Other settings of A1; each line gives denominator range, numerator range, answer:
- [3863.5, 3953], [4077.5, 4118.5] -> 1.16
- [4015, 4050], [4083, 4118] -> 1.05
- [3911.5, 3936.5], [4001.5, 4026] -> 1.14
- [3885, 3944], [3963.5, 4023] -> 1.07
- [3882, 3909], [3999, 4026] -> 1.14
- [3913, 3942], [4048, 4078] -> 1.19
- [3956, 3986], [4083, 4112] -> 1.11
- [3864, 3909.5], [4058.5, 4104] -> 1.16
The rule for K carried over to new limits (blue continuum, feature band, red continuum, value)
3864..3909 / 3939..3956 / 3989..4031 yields 0.03 mag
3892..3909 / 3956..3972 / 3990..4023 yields 0.08 mag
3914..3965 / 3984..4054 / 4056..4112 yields -0.01 mag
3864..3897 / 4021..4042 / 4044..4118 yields 0.02 mag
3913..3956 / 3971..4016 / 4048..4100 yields -0.01 mag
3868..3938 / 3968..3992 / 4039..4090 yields 0.06 mag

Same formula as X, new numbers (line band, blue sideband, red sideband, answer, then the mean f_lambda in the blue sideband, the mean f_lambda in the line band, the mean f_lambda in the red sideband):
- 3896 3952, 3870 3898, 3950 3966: 0.7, 21.1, 20.8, 21.1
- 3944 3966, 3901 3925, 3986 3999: 0.8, 22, 20.8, 21.1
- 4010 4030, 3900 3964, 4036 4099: -0.3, 20.9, 22.1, 22.2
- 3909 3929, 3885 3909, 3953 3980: -0.4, 21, 21.2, 20.6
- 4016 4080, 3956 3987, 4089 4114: -2.8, 20.7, 22.2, 21.6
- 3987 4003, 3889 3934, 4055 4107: 0.1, 21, 21.5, 22.3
